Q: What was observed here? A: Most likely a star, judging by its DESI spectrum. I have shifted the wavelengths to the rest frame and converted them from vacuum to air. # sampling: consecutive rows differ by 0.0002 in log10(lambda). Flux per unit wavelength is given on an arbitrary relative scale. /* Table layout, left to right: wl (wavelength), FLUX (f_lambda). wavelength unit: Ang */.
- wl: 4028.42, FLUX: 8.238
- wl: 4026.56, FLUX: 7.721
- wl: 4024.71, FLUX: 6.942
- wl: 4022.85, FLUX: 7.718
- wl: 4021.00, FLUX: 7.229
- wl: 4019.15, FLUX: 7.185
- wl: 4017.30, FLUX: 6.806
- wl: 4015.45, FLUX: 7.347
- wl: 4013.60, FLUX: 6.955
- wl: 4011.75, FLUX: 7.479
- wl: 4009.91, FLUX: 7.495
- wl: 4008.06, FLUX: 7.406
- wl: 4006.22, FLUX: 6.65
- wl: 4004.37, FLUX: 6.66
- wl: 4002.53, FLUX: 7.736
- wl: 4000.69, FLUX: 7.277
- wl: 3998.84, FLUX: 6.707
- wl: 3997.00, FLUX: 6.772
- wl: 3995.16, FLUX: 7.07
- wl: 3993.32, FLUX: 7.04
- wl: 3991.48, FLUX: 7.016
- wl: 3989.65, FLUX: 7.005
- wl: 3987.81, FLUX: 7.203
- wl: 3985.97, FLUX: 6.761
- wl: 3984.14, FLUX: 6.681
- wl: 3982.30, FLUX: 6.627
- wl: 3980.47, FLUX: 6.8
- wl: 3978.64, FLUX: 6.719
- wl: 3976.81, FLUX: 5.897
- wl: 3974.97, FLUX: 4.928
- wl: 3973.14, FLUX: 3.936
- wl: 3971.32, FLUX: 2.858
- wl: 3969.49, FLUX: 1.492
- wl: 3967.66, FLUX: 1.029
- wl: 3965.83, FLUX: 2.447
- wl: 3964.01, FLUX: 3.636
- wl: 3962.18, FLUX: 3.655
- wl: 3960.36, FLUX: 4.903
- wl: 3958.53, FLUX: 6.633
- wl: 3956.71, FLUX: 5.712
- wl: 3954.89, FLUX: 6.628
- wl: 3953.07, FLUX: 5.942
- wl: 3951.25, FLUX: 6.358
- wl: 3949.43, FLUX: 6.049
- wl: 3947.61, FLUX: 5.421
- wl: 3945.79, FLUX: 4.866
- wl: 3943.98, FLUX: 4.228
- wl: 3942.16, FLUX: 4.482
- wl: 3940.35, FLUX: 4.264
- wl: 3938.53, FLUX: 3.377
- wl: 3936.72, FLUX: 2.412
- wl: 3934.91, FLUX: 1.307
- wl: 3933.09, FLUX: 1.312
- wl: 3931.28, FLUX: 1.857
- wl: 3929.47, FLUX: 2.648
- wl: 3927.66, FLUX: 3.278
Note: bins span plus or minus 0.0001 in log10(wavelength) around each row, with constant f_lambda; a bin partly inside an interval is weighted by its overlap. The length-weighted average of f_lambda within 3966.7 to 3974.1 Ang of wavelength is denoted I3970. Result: 2.35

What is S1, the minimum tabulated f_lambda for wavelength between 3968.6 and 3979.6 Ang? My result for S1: 1.492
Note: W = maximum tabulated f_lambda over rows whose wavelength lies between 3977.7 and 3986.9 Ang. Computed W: 6.8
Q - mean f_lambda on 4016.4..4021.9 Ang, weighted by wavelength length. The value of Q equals 7.08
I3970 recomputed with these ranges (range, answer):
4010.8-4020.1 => 7.16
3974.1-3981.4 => 6.09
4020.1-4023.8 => 7.46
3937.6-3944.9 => 4.09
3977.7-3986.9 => 6.72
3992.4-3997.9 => 6.96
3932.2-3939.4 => 2.1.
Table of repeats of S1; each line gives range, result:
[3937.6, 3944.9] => 3.377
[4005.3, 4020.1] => 6.65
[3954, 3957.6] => 5.712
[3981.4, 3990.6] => 6.627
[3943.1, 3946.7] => 4.228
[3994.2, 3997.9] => 6.772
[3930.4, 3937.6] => 1.307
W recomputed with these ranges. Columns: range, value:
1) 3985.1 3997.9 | 7.203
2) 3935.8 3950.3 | 6.049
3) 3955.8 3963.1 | 6.633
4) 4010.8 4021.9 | 7.479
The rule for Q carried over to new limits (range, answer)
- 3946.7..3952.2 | 5.94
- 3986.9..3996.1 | 7.07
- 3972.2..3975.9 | 4.42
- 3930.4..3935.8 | 1.49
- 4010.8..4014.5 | 7.23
